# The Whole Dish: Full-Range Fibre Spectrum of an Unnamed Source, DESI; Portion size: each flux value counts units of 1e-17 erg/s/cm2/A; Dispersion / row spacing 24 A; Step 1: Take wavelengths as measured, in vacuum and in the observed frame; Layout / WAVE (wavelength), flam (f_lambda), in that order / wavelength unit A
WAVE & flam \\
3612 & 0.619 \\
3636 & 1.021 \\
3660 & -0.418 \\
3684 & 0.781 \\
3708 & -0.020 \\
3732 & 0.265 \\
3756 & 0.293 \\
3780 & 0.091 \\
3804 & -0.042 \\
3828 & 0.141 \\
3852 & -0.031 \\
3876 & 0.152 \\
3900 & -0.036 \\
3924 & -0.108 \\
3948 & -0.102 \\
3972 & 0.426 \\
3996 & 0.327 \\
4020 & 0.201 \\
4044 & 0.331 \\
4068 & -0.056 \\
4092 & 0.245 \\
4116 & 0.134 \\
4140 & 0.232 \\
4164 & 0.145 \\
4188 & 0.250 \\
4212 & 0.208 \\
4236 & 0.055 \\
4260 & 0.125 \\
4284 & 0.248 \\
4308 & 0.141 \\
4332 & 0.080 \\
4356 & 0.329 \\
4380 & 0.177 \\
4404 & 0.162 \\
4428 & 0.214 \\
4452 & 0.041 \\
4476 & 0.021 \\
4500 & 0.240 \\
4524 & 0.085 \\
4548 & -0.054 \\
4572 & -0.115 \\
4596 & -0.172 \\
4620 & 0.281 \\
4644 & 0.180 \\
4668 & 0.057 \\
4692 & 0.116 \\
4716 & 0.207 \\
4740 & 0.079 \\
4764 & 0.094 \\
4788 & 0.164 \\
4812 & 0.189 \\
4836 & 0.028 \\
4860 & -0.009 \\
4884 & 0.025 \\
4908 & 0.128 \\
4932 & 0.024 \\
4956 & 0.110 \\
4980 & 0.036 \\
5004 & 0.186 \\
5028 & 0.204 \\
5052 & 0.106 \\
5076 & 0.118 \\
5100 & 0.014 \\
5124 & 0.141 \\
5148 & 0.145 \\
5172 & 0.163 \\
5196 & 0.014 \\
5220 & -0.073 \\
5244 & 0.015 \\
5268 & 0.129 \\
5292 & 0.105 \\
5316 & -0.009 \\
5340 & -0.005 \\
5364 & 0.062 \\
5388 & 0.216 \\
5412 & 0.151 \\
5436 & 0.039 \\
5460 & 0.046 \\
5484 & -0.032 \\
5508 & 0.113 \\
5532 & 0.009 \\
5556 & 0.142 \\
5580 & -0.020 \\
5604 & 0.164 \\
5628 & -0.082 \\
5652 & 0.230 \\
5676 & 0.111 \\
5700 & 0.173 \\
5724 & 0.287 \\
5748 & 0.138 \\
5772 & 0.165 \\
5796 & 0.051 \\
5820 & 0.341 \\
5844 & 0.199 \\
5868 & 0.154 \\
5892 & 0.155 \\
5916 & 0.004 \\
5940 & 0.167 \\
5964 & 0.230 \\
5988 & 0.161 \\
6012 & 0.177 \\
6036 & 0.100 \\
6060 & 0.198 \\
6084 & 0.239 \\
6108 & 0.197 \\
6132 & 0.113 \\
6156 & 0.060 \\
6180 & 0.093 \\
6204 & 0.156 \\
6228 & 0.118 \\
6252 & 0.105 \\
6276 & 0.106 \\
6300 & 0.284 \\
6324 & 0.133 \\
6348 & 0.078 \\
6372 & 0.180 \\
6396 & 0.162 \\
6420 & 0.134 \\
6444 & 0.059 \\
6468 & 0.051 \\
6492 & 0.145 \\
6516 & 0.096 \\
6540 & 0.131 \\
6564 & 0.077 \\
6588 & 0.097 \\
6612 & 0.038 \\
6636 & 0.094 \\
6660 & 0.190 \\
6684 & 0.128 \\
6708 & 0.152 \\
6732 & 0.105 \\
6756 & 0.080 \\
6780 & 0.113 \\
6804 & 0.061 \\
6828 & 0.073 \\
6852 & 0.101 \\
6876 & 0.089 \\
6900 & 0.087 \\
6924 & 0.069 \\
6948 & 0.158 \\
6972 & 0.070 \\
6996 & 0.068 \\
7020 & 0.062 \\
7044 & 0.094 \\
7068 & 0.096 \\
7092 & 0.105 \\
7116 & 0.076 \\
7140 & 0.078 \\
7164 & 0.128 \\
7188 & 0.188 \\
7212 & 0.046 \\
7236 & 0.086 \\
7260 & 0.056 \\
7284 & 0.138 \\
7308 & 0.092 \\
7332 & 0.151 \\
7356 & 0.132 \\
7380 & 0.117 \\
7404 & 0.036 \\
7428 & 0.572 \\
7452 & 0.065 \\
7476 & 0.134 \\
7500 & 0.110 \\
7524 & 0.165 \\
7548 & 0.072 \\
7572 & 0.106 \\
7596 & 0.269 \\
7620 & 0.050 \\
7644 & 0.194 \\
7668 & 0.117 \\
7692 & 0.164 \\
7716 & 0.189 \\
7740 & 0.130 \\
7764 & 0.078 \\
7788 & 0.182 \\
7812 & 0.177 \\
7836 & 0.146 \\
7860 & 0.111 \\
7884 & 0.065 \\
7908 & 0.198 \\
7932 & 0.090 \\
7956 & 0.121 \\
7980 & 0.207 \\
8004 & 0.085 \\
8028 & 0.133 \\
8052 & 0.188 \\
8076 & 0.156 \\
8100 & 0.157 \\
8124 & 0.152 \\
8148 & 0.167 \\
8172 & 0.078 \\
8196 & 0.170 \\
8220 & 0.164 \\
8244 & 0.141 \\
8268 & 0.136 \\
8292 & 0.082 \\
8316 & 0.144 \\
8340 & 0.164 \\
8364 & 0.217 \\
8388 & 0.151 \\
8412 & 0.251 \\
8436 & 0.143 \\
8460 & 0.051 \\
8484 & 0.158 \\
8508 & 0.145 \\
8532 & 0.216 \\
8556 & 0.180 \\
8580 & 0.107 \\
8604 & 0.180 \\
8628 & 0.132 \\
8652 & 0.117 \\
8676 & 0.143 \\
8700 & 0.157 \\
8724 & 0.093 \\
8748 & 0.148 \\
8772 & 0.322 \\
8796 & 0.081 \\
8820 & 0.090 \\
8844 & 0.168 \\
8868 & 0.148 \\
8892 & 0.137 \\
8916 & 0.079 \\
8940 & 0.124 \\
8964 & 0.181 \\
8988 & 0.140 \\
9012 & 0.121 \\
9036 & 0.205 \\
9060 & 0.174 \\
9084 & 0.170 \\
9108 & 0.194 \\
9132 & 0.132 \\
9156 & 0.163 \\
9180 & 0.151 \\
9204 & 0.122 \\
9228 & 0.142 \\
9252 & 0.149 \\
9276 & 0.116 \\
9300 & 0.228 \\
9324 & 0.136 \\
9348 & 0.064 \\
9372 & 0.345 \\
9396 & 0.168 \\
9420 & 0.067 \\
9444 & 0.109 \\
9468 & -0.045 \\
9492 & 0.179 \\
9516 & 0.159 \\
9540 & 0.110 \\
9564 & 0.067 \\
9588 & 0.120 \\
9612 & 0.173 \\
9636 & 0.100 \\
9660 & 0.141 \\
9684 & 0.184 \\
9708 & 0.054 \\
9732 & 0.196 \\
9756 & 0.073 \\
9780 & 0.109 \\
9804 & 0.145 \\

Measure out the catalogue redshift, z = 0.99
